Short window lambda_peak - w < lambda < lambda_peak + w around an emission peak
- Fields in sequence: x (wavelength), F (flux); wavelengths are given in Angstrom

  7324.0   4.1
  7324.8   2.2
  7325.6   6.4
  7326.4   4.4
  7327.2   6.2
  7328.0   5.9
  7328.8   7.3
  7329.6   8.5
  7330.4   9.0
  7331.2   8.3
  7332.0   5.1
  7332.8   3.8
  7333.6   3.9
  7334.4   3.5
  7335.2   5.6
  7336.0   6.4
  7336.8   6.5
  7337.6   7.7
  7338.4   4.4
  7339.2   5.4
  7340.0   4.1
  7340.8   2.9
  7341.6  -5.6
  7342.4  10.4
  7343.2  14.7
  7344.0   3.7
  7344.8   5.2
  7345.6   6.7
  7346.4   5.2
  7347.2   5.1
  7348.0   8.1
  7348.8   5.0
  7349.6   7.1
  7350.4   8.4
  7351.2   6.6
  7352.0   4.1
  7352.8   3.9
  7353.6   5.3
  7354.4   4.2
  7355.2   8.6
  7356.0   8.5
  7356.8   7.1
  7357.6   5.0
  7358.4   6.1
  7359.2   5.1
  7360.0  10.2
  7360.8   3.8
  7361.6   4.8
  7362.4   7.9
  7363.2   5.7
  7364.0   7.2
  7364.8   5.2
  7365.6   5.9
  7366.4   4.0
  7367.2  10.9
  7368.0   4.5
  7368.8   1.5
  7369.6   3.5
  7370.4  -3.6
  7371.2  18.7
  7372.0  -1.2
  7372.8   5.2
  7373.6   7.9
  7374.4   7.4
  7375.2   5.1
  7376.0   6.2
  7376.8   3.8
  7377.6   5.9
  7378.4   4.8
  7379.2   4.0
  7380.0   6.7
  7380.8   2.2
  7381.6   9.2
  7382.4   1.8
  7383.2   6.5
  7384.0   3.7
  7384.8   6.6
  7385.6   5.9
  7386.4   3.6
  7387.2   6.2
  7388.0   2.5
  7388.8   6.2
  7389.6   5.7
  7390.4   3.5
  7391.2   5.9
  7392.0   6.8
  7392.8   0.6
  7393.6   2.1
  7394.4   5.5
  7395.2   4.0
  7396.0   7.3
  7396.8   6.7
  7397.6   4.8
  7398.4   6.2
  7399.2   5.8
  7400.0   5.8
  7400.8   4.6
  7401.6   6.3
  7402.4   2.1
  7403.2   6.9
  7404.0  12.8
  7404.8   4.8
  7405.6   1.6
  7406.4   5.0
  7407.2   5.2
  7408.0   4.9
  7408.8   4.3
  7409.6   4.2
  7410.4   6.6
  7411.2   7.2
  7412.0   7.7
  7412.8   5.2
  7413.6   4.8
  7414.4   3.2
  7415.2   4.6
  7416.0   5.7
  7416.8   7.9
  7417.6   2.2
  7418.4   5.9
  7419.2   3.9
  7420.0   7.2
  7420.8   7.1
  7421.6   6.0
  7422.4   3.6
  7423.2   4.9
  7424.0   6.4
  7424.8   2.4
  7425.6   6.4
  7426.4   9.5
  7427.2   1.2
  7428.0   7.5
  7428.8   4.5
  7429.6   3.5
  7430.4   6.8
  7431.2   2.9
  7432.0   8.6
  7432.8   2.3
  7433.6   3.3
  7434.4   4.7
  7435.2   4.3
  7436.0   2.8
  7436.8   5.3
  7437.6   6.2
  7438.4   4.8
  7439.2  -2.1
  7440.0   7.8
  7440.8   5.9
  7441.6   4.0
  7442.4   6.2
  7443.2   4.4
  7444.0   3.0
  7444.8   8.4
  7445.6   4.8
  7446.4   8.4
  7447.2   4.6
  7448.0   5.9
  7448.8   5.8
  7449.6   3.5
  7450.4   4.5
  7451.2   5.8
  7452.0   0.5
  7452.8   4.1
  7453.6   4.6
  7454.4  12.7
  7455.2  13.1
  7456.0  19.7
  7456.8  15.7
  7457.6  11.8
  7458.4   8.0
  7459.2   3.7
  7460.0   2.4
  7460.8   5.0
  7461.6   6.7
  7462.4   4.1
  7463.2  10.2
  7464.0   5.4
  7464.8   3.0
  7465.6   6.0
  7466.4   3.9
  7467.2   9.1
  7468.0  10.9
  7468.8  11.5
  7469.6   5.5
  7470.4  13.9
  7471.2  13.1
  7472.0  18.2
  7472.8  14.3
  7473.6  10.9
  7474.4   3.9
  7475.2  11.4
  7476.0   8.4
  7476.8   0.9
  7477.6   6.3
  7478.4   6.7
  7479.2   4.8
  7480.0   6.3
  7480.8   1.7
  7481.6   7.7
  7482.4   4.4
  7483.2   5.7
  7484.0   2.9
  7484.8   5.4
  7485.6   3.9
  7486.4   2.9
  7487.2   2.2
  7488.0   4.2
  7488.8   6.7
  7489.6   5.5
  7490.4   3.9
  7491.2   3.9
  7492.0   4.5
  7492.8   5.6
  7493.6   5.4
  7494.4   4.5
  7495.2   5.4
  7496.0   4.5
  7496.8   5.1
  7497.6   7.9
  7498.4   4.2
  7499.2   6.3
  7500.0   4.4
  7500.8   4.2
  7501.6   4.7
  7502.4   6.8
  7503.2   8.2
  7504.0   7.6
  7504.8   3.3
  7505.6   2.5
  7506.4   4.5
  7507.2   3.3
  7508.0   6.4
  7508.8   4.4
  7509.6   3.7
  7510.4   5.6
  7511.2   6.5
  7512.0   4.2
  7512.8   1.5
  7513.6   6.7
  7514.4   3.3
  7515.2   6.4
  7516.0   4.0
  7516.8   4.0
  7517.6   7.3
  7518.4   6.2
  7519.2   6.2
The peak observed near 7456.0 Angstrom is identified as [S II] 6716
